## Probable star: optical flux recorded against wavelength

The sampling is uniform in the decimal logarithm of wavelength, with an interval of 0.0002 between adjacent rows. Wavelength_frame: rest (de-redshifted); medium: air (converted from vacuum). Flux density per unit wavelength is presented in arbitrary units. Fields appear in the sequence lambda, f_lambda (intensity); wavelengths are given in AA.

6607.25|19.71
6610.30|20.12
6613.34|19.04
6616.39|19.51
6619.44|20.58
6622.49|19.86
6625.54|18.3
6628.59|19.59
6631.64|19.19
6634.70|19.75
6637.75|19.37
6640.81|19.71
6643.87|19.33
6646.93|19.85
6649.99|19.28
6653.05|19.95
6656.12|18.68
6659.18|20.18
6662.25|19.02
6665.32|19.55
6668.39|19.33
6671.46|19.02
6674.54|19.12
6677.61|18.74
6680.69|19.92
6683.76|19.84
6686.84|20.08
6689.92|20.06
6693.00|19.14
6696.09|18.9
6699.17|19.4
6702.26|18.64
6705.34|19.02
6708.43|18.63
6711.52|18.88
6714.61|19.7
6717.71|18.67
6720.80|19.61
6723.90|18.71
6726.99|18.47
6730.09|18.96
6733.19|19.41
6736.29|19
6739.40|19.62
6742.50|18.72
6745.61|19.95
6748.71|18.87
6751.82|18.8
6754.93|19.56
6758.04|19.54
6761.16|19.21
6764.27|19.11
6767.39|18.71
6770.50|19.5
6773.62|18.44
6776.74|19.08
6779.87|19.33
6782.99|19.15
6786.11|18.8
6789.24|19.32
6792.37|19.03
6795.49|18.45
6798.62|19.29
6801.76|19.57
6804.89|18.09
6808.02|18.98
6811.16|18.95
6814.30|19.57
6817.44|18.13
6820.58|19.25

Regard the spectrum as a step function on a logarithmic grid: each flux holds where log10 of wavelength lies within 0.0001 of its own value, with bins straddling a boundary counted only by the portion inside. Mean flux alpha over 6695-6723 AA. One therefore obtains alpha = 19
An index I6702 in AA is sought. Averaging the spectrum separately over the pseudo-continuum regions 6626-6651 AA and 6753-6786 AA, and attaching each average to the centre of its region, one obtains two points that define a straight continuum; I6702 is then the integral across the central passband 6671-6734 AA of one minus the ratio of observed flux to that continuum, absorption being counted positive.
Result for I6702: 0.4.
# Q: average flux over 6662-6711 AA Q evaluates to 19.3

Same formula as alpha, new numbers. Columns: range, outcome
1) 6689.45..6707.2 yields 19.1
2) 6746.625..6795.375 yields 19.1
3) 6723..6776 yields 19.1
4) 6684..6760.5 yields 19.2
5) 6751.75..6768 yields 19.2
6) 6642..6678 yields 19.4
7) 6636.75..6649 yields 19.6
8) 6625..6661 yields 19.5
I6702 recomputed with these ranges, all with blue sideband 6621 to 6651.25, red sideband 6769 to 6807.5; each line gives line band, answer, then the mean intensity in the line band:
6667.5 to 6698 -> -0.2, 19.4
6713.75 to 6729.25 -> 0.2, 19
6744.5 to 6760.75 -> -0.2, 19.3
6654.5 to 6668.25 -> 0.0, 19.4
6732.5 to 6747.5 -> -0.1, 19.3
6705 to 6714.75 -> 0.1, 19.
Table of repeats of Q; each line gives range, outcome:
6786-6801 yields 19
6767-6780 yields 19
